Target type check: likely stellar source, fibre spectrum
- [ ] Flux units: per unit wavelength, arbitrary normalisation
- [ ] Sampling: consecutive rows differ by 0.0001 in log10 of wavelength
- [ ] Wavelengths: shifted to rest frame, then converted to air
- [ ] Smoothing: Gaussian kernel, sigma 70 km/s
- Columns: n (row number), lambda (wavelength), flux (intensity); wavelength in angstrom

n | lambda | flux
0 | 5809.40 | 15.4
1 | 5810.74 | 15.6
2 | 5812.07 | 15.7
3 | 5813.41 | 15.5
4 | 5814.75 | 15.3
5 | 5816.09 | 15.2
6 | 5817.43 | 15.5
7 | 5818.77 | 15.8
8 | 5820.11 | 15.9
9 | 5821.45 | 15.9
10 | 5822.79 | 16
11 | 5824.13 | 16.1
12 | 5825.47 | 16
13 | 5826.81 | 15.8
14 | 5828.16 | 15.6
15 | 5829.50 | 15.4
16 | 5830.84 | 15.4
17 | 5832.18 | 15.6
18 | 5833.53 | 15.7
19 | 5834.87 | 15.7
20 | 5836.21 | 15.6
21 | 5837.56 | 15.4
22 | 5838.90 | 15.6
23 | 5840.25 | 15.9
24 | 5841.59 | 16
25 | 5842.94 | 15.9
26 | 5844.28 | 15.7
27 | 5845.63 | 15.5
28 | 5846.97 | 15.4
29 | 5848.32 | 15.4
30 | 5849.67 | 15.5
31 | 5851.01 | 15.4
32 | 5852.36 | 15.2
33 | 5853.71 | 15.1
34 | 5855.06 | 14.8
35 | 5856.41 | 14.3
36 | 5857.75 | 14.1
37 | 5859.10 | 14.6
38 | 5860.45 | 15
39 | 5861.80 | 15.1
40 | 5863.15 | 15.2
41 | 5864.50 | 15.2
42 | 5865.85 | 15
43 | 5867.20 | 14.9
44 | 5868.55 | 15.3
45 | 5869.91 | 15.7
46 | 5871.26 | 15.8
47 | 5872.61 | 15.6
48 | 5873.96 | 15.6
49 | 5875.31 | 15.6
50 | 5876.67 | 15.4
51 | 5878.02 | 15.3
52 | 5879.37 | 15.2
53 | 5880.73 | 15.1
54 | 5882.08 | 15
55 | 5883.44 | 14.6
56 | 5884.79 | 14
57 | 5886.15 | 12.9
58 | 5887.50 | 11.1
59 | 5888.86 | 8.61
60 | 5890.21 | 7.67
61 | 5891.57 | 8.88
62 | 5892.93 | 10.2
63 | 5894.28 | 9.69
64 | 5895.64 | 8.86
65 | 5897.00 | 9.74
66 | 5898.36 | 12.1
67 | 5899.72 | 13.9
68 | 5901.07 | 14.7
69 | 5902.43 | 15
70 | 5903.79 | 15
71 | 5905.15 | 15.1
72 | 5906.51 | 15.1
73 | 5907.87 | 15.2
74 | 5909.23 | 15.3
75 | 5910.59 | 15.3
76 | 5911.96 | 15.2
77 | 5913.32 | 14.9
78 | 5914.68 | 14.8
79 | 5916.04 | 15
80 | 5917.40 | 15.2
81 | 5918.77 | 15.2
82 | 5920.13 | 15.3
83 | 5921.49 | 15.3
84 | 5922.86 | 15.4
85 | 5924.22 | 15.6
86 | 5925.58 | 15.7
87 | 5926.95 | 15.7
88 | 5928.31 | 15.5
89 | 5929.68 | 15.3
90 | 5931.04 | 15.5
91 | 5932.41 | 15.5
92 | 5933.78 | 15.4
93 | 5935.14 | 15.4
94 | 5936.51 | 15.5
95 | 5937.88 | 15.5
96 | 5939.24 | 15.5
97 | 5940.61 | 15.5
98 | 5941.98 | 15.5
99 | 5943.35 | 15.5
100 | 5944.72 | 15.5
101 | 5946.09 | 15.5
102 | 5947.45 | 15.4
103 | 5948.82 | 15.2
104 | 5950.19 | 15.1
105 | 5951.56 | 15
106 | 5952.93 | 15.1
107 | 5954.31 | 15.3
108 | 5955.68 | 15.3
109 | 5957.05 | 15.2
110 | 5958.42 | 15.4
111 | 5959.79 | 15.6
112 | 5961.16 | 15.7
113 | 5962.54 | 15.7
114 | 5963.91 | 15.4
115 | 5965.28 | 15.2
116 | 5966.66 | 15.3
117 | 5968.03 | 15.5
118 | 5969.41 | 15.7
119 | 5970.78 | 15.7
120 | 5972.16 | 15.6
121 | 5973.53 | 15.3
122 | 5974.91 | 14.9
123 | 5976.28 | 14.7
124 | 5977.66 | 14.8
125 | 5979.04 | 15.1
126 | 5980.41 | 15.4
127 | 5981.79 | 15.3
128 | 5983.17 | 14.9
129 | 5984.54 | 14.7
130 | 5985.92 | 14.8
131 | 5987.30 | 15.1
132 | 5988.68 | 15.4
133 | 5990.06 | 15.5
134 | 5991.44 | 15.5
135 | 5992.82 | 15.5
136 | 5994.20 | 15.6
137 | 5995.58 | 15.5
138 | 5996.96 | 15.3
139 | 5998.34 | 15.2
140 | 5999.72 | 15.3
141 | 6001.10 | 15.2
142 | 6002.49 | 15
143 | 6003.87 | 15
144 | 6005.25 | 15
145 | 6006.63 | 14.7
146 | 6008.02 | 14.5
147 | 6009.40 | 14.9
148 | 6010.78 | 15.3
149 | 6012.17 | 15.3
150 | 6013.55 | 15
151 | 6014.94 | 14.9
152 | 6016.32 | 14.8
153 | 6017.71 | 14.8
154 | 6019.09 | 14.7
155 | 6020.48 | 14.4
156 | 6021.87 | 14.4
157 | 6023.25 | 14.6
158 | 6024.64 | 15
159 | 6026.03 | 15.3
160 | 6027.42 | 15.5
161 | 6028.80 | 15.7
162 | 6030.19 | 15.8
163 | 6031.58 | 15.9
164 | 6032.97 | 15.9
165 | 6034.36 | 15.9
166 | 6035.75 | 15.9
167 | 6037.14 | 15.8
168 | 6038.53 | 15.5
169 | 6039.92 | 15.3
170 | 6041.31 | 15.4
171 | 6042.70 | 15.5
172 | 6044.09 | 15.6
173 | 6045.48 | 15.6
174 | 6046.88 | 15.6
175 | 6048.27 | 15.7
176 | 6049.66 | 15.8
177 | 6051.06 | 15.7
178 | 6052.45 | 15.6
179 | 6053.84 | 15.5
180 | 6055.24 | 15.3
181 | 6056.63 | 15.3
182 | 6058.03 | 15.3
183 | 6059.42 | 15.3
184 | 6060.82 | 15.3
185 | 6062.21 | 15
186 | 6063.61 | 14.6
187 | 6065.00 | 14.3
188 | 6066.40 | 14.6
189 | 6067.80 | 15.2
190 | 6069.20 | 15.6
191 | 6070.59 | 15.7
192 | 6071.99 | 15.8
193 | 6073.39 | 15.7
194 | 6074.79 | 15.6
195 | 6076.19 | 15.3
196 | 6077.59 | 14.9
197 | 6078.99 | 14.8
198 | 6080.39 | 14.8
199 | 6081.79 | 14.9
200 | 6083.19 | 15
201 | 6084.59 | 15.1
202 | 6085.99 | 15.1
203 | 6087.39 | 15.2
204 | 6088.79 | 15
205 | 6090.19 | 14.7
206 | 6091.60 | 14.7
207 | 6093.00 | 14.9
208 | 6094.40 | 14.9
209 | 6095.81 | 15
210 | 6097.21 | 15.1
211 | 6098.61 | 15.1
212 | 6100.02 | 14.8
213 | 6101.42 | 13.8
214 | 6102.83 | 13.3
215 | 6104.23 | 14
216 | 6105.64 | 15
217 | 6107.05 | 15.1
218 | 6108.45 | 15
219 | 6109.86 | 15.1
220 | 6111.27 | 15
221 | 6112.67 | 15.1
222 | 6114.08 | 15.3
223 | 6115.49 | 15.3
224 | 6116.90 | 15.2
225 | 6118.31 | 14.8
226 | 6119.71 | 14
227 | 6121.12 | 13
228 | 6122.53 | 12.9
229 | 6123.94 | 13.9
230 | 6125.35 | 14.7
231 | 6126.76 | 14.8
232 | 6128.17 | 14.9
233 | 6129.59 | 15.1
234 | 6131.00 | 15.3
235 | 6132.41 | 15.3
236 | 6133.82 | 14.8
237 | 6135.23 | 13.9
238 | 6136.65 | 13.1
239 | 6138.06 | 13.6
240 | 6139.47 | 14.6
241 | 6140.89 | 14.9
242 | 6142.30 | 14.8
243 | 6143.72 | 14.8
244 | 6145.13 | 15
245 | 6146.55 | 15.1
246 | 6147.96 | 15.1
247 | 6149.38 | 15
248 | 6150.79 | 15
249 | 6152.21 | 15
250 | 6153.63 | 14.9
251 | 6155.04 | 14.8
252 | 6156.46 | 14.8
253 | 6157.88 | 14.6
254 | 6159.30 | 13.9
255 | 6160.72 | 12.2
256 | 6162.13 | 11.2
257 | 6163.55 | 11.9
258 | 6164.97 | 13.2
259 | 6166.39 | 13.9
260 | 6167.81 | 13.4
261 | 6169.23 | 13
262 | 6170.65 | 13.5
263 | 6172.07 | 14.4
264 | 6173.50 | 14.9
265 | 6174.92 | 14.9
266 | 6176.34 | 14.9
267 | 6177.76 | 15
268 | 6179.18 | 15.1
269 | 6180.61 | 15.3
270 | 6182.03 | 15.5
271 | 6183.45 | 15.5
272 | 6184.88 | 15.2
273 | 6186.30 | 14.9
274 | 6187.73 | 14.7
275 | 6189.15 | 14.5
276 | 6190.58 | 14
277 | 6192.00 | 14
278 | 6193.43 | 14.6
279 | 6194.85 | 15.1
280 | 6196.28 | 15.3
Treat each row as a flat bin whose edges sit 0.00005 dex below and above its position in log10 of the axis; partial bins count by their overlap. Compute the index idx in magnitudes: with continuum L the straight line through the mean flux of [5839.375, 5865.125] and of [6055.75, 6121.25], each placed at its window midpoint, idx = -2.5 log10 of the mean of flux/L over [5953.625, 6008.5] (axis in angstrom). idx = -0.01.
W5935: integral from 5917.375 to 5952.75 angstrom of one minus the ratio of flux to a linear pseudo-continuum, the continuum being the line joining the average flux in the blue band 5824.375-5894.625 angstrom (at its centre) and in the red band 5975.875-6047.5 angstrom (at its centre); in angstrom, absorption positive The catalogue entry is -1.18 angstrom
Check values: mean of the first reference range 14.6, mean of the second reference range 15.2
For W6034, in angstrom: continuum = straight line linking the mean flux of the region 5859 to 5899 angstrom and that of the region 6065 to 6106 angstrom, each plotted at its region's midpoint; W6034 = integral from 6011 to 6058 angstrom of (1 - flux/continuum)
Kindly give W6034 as -2.6 angstrom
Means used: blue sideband 13.4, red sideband 14.9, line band 15.4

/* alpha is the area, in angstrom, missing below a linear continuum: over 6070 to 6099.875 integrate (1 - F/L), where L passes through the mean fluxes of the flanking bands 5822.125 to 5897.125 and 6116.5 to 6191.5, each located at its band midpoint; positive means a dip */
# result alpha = -1.44 angstrom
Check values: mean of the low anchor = 14.5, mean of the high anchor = 14.4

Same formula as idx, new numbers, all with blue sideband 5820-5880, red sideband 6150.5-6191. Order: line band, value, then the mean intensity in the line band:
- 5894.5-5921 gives 0.076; 14.2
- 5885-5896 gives 0.467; 9.95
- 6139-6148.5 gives -0.039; 14.9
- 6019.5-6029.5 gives -0.013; 15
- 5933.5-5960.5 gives -0.021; 15.4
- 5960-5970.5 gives -0.035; 15.5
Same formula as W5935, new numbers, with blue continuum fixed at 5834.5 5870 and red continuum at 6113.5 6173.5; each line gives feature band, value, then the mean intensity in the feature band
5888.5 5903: 4.07 angstrom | 10.9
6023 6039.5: -1.06 angstrom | 15.6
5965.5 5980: -0.40 angstrom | 15.3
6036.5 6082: -2.44 angstrom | 15.3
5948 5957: -0.15 angstrom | 15.2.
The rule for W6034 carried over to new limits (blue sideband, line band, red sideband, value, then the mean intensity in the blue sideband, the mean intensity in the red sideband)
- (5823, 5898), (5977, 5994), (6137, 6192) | -0.9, 14.4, 14.4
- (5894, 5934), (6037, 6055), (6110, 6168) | -1.4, 14.6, 14.4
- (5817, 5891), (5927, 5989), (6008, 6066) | -0.7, 15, 15.3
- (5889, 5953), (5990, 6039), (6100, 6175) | -3.0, 14.4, 14.3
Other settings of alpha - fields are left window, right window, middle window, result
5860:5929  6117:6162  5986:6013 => -1.73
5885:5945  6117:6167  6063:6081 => -1.20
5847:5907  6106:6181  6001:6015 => -0.81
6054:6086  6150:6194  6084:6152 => 0.24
